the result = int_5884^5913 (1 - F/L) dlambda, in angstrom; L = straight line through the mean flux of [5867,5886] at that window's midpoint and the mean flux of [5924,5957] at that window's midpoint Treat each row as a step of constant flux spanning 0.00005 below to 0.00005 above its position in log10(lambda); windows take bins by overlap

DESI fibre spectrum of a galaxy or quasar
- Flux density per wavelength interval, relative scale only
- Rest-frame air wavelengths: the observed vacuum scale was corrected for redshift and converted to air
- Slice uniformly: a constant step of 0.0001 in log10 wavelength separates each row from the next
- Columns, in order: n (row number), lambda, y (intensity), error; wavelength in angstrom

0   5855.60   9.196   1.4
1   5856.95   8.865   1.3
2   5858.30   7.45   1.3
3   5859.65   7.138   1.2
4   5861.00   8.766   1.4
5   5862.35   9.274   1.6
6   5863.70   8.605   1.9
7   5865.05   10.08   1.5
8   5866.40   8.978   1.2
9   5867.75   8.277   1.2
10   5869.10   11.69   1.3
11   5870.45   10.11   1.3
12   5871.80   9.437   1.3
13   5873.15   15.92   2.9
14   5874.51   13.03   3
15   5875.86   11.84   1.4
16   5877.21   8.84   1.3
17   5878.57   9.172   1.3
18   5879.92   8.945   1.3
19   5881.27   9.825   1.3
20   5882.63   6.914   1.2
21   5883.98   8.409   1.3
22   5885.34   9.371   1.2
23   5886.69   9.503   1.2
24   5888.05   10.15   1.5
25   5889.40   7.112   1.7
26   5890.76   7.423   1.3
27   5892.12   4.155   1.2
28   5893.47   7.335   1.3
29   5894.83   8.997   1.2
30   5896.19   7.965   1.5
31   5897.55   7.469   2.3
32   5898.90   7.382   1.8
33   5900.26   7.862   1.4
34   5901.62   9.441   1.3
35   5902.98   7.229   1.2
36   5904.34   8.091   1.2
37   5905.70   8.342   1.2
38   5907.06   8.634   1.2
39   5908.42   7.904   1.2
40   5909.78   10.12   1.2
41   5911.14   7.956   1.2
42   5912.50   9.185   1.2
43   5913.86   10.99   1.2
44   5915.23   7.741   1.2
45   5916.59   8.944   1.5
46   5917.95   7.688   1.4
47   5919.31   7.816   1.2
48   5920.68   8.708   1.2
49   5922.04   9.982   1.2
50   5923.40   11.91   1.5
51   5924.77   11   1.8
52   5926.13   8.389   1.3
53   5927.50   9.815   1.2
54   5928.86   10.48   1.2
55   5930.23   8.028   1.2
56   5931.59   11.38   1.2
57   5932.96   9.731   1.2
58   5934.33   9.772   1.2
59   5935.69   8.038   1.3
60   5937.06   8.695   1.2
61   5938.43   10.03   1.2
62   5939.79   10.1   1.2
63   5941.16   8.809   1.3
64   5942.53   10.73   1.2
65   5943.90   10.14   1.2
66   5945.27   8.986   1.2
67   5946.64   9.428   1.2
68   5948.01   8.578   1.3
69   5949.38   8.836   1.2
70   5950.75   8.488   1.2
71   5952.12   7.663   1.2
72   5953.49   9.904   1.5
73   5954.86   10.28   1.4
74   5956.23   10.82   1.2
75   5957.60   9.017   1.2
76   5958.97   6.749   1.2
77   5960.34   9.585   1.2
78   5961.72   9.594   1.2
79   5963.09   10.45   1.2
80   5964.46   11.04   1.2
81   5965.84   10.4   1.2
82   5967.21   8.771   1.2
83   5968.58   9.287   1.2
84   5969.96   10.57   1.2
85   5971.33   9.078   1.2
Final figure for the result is 5.1 angstrom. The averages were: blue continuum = 10.1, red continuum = 9.51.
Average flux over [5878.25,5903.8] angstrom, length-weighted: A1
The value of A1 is 8.13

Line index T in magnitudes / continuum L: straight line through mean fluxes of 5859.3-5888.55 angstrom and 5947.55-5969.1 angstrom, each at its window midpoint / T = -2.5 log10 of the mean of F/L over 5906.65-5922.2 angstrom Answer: 0.09 mag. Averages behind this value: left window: 9.77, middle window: 8.77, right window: 9.35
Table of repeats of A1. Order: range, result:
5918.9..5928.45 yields 9.73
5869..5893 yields 9.48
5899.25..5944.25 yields 9.18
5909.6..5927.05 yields 9.25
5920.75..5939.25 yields 9.76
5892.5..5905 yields 7.89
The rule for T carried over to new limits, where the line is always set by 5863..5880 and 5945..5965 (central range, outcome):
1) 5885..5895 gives 0.274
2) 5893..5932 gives 0.117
